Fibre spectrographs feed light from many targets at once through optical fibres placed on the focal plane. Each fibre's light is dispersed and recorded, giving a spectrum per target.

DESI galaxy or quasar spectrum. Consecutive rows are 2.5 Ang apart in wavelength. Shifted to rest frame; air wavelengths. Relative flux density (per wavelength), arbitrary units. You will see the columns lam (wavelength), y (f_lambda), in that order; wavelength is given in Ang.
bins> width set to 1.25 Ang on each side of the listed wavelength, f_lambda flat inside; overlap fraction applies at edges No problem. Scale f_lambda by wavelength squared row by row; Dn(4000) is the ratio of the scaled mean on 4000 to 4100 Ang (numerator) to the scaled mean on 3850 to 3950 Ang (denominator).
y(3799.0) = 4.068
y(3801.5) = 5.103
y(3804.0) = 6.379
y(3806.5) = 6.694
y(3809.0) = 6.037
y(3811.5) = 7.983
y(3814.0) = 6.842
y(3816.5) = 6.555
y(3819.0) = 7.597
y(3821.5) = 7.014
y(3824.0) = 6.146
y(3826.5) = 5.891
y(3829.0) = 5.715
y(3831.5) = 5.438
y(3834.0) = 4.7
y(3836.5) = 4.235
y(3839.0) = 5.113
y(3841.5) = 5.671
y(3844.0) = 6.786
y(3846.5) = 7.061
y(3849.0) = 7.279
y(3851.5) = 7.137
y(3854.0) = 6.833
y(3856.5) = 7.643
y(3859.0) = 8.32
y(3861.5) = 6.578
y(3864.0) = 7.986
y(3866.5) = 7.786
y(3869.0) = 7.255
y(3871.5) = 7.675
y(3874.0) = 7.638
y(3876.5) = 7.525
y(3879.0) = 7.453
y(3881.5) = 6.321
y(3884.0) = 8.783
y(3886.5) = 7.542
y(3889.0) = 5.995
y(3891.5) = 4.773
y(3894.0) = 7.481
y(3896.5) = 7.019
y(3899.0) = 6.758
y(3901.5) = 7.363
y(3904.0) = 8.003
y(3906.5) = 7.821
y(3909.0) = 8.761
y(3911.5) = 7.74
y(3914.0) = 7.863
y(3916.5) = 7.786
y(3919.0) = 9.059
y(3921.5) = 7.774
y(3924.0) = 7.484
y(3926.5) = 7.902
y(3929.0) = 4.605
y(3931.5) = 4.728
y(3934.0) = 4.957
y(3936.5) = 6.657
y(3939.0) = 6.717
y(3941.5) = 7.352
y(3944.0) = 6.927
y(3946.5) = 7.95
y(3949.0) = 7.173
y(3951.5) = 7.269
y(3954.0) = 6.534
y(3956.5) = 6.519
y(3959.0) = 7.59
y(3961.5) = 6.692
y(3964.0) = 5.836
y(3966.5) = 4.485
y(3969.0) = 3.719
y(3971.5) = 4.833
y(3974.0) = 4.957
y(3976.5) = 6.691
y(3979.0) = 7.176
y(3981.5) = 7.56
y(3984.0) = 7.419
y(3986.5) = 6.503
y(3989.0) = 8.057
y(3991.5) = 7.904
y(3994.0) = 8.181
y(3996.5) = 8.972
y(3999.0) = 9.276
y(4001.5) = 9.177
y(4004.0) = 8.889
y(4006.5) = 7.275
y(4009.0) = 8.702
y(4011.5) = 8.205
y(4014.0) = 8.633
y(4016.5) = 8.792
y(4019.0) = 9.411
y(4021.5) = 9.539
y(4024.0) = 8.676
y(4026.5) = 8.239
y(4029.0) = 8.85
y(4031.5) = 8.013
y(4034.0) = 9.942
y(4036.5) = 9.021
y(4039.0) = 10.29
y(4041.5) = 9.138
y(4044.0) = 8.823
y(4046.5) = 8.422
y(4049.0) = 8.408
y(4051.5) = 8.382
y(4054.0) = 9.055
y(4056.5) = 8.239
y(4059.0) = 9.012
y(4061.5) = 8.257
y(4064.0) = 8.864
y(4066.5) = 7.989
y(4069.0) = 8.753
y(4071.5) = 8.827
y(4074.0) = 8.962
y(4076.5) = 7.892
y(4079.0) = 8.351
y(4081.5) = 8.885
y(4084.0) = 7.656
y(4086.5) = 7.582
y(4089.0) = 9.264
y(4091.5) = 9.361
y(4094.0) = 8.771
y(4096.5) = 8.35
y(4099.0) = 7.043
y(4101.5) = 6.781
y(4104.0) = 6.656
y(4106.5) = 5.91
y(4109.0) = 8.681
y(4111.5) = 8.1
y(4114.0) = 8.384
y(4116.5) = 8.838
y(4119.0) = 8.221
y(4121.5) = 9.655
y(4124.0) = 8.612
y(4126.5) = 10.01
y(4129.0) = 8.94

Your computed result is 1.29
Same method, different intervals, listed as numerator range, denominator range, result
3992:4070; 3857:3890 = 1.27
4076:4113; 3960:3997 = 1.28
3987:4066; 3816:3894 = 1.41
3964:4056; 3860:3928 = 1.14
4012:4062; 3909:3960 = 1.32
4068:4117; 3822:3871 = 1.41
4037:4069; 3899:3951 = 1.29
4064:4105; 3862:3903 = 1.26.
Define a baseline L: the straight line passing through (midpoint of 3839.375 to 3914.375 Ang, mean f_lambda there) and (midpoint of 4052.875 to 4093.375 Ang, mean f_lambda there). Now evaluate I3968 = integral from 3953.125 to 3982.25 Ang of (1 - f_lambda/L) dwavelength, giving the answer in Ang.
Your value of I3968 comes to 6.8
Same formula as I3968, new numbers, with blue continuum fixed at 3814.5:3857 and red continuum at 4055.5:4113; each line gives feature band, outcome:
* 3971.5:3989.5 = 1.6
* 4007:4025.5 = -2.7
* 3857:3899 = -4.2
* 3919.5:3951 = 1.2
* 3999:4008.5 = -1.3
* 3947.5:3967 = 1.6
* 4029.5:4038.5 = -1.5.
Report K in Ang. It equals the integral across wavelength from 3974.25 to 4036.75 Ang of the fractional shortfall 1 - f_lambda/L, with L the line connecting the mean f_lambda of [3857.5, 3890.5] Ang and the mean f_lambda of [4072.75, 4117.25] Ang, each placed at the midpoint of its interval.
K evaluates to -3.9 Ang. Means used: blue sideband 7.43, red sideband 8.07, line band 8.3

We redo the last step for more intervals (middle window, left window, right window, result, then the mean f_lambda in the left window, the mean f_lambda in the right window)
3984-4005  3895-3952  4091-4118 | -2.4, 7.2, 7.86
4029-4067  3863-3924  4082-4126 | -3.9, 7.5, 8.16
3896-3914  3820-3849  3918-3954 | -3.0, 5.88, 6.87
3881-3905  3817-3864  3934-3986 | -2.1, 6.44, 6.47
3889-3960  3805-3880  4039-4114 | 2.2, 6.75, 8.33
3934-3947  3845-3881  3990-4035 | 2.0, 7.41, 8.69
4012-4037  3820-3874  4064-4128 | -3.4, 6.61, 8.31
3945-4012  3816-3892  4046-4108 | 3.8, 6.74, 8.23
